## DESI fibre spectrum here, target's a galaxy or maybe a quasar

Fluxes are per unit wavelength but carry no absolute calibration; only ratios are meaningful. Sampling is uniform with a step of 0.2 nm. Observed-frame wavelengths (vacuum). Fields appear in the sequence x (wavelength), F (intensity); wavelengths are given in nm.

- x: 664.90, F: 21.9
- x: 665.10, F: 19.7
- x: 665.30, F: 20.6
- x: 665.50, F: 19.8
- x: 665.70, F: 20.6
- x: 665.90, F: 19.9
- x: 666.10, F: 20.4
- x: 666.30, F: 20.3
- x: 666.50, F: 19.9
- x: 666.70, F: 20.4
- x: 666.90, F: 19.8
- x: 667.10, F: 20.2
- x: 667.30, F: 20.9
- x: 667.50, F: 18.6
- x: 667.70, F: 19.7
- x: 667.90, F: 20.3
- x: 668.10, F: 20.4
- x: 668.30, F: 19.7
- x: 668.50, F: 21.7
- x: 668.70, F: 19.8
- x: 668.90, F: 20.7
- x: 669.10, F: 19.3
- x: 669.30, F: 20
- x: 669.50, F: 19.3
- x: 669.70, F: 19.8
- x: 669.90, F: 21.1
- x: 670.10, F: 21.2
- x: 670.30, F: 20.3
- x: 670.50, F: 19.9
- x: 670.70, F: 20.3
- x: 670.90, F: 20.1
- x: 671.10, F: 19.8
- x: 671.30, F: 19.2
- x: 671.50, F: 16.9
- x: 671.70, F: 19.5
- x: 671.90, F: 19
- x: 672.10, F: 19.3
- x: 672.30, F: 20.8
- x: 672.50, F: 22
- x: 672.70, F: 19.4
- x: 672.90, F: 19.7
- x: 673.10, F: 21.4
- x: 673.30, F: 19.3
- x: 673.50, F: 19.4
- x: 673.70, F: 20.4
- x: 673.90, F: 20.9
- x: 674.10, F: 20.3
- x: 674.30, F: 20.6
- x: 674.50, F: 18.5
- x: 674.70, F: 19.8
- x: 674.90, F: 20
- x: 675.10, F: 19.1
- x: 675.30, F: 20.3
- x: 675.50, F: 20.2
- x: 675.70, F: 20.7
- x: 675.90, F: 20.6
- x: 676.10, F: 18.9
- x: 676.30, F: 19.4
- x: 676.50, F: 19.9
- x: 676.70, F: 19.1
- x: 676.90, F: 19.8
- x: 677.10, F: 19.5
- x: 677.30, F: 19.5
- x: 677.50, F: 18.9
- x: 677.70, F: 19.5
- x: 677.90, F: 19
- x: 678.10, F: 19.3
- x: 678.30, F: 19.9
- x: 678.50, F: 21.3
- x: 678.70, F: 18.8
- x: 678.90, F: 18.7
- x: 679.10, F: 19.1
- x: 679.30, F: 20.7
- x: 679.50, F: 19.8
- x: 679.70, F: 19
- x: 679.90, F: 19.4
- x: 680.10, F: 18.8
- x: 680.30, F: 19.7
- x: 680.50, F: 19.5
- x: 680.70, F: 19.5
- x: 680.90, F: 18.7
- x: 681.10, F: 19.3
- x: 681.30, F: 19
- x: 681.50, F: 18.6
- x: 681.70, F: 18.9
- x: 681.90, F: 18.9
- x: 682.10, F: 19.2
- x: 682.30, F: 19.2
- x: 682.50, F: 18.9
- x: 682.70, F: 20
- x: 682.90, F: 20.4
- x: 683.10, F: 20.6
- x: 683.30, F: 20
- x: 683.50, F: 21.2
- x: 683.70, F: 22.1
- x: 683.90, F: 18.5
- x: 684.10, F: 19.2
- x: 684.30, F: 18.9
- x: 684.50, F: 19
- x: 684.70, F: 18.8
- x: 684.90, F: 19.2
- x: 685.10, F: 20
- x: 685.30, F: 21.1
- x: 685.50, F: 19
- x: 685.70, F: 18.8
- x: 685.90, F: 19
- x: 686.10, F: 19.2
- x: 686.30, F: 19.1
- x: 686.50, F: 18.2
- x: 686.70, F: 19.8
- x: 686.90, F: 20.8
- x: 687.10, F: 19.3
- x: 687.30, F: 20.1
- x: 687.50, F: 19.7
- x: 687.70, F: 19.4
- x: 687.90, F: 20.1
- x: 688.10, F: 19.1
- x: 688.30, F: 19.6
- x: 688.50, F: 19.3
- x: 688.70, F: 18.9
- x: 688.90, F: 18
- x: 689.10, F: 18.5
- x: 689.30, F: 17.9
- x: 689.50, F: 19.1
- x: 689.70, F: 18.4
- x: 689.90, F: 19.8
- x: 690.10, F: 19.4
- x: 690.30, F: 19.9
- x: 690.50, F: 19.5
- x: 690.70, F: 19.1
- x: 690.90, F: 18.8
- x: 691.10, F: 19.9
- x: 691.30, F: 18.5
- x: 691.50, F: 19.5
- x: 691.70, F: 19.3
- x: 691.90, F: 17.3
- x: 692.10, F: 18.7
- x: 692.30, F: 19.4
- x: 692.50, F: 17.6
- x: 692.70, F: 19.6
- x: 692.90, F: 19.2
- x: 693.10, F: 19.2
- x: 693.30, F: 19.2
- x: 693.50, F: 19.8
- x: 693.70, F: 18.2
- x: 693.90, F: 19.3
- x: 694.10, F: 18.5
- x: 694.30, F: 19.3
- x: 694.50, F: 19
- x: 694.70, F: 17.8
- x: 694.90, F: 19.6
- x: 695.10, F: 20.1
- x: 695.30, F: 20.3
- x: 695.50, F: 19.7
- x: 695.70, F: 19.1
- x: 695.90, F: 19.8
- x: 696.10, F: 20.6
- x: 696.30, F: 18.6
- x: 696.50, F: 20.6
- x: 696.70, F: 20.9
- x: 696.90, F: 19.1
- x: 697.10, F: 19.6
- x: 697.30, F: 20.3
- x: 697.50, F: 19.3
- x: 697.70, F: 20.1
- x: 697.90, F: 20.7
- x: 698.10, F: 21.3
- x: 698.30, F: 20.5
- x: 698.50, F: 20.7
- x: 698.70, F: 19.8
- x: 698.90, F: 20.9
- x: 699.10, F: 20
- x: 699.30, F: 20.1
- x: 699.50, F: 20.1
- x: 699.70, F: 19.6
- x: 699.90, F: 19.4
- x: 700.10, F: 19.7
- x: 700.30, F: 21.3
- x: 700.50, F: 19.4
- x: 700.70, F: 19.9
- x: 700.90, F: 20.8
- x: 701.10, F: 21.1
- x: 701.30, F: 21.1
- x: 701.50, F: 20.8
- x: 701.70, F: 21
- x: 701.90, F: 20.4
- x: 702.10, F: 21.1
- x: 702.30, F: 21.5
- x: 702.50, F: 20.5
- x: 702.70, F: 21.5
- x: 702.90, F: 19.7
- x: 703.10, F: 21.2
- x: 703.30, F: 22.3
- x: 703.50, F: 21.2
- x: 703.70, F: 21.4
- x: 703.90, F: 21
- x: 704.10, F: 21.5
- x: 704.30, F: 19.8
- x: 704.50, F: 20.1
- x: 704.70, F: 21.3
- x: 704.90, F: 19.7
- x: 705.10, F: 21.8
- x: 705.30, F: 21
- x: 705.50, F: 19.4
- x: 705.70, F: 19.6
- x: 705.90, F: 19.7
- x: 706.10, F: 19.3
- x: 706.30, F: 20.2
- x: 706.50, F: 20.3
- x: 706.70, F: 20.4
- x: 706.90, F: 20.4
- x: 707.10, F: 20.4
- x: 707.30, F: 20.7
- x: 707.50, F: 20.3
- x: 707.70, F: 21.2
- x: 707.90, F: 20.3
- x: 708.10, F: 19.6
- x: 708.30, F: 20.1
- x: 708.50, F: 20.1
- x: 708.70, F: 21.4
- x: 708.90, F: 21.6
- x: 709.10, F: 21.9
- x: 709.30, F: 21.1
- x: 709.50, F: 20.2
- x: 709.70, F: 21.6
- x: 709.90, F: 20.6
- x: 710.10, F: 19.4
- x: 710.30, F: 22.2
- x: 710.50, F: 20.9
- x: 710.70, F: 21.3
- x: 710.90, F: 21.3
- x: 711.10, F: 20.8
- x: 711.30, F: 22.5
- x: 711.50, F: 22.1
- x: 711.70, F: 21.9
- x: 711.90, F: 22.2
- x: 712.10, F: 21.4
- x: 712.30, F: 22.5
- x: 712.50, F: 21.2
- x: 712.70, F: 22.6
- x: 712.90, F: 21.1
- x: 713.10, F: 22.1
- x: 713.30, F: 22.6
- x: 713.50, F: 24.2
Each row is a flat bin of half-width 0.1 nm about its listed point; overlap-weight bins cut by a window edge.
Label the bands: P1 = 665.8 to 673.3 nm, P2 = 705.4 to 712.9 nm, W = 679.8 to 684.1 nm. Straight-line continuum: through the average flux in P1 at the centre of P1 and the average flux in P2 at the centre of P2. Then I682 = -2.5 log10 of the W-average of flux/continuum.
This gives 0.041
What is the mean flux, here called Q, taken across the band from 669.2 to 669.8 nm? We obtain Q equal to 19.7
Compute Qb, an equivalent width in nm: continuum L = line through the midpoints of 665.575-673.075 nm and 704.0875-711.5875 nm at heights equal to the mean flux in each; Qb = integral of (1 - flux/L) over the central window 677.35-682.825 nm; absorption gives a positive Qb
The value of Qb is 0.24 nm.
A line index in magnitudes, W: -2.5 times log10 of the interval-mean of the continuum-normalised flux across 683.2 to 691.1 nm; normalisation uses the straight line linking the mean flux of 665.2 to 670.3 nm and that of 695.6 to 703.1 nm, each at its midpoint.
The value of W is 0.05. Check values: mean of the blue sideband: 20.2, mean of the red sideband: 20.3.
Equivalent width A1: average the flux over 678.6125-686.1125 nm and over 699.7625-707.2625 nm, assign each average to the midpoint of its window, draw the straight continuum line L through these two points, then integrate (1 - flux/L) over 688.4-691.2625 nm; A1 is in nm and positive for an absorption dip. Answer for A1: 0.118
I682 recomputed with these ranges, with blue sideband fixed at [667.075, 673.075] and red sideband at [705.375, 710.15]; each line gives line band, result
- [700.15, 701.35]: -0.011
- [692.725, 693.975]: 0.059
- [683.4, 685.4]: 0.019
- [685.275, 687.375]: 0.041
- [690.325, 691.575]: 0.053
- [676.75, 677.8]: 0.035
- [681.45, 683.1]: 0.042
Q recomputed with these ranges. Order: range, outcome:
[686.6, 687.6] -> 19.9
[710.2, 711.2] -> 21.3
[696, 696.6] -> 19.9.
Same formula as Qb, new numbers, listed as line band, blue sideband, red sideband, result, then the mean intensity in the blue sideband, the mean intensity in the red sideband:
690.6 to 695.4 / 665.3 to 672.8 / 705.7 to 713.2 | 0.36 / 20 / 21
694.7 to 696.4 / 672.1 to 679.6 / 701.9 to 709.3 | 0.06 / 19.8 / 20.7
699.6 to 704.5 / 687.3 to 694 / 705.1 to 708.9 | -0.19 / 19.1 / 20.3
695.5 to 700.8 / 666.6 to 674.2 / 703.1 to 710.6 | 0.12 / 20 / 20.7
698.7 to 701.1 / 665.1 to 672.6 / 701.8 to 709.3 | 0.05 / 20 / 20.7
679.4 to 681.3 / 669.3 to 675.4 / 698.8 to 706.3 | 0.08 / 19.9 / 20.5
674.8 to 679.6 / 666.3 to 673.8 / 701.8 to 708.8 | 0.11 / 20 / 20.6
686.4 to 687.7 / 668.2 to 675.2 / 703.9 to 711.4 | 0.04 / 20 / 20.7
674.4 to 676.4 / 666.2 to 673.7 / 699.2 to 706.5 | 0.03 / 20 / 20.5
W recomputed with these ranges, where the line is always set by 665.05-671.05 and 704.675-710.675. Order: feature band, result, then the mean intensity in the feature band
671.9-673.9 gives 0.002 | 20.2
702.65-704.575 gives -0.024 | 21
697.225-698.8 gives 0.006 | 20.3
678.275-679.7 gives 0.031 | 19.7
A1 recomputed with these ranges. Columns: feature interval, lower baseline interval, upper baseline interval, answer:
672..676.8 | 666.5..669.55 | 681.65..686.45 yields -0.035 nm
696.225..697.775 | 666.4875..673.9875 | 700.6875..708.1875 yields 0.050 nm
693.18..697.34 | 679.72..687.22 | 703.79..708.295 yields 0.093 nm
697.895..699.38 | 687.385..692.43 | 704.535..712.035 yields -0.045 nm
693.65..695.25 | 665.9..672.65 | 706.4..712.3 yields 0.123 nm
